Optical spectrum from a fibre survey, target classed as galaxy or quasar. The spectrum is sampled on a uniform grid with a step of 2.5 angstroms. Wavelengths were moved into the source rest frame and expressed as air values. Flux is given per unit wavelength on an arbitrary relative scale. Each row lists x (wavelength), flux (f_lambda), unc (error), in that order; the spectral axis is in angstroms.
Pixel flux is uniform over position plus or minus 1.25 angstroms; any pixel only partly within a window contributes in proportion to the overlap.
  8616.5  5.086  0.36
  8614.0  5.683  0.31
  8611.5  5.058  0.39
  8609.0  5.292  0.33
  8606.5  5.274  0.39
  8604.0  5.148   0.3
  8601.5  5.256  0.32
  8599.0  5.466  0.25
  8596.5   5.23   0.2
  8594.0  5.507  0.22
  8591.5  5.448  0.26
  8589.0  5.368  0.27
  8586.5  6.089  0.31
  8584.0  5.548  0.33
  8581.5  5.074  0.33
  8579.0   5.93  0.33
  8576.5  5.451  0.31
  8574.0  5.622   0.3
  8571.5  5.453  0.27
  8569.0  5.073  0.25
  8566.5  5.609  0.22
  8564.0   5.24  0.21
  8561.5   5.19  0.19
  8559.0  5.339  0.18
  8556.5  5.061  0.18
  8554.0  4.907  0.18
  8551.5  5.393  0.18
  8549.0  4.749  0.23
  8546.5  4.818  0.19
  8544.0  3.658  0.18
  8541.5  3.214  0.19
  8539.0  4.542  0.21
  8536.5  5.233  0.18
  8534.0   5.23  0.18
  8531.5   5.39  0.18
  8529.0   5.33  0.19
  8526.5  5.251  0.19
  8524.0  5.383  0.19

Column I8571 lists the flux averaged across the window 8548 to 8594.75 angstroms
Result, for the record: 5.37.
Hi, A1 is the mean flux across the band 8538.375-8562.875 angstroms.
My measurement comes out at 4.69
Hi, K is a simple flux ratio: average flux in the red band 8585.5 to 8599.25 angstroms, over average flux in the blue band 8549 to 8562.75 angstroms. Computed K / 1.07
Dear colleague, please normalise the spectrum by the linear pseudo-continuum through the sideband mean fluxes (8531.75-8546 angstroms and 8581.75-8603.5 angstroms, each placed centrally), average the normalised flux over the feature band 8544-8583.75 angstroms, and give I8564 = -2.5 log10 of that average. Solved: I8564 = -0.06 mag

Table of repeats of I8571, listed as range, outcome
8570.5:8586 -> 5.54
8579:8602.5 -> 5.47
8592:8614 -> 5.31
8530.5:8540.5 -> 5.04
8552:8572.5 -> 5.24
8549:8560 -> 5.12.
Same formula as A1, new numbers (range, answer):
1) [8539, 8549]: 4.08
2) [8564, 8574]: 5.39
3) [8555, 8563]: 5.19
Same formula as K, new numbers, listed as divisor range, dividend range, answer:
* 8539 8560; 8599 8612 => 1.13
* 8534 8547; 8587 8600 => 1.25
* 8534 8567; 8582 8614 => 1.11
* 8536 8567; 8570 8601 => 1.14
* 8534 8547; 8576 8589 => 1.29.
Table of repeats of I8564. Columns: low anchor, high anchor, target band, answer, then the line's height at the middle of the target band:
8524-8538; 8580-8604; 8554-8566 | 0.03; 5.35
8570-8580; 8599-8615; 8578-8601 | -0.01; 5.46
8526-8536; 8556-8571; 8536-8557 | 0.16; 5.29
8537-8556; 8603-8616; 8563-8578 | -0.13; 4.81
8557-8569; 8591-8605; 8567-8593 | -0.04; 5.32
